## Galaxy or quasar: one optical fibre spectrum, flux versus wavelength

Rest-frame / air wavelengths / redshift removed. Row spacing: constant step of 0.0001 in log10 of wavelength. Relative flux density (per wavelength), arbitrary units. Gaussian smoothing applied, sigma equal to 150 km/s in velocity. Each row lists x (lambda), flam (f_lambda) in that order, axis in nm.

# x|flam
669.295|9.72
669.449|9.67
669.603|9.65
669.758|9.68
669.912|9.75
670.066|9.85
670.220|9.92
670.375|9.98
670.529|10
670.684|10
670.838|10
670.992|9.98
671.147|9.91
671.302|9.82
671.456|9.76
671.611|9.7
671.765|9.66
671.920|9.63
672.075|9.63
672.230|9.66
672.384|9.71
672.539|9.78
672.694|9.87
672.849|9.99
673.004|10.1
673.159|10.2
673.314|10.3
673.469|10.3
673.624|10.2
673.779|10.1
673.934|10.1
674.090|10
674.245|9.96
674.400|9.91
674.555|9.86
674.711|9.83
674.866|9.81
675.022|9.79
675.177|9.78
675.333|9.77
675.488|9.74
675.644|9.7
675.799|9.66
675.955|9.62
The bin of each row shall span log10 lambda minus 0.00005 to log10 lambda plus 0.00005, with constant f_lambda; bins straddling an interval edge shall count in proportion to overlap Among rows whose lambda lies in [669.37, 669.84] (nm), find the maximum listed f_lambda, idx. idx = 9.68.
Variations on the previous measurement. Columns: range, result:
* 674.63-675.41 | 9.83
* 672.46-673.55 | 10.3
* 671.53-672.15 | 9.7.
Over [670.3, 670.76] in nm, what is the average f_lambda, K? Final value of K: 9.99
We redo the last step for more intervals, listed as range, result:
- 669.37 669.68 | 9.67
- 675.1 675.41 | 9.76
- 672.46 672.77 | 9.82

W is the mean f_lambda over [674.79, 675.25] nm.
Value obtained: 9.79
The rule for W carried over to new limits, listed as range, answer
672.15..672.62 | 9.72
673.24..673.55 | 10.3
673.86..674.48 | 9.99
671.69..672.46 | 9.66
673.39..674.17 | 10.1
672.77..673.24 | 10.1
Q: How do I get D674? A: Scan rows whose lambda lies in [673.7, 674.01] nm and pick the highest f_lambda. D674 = 10.1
